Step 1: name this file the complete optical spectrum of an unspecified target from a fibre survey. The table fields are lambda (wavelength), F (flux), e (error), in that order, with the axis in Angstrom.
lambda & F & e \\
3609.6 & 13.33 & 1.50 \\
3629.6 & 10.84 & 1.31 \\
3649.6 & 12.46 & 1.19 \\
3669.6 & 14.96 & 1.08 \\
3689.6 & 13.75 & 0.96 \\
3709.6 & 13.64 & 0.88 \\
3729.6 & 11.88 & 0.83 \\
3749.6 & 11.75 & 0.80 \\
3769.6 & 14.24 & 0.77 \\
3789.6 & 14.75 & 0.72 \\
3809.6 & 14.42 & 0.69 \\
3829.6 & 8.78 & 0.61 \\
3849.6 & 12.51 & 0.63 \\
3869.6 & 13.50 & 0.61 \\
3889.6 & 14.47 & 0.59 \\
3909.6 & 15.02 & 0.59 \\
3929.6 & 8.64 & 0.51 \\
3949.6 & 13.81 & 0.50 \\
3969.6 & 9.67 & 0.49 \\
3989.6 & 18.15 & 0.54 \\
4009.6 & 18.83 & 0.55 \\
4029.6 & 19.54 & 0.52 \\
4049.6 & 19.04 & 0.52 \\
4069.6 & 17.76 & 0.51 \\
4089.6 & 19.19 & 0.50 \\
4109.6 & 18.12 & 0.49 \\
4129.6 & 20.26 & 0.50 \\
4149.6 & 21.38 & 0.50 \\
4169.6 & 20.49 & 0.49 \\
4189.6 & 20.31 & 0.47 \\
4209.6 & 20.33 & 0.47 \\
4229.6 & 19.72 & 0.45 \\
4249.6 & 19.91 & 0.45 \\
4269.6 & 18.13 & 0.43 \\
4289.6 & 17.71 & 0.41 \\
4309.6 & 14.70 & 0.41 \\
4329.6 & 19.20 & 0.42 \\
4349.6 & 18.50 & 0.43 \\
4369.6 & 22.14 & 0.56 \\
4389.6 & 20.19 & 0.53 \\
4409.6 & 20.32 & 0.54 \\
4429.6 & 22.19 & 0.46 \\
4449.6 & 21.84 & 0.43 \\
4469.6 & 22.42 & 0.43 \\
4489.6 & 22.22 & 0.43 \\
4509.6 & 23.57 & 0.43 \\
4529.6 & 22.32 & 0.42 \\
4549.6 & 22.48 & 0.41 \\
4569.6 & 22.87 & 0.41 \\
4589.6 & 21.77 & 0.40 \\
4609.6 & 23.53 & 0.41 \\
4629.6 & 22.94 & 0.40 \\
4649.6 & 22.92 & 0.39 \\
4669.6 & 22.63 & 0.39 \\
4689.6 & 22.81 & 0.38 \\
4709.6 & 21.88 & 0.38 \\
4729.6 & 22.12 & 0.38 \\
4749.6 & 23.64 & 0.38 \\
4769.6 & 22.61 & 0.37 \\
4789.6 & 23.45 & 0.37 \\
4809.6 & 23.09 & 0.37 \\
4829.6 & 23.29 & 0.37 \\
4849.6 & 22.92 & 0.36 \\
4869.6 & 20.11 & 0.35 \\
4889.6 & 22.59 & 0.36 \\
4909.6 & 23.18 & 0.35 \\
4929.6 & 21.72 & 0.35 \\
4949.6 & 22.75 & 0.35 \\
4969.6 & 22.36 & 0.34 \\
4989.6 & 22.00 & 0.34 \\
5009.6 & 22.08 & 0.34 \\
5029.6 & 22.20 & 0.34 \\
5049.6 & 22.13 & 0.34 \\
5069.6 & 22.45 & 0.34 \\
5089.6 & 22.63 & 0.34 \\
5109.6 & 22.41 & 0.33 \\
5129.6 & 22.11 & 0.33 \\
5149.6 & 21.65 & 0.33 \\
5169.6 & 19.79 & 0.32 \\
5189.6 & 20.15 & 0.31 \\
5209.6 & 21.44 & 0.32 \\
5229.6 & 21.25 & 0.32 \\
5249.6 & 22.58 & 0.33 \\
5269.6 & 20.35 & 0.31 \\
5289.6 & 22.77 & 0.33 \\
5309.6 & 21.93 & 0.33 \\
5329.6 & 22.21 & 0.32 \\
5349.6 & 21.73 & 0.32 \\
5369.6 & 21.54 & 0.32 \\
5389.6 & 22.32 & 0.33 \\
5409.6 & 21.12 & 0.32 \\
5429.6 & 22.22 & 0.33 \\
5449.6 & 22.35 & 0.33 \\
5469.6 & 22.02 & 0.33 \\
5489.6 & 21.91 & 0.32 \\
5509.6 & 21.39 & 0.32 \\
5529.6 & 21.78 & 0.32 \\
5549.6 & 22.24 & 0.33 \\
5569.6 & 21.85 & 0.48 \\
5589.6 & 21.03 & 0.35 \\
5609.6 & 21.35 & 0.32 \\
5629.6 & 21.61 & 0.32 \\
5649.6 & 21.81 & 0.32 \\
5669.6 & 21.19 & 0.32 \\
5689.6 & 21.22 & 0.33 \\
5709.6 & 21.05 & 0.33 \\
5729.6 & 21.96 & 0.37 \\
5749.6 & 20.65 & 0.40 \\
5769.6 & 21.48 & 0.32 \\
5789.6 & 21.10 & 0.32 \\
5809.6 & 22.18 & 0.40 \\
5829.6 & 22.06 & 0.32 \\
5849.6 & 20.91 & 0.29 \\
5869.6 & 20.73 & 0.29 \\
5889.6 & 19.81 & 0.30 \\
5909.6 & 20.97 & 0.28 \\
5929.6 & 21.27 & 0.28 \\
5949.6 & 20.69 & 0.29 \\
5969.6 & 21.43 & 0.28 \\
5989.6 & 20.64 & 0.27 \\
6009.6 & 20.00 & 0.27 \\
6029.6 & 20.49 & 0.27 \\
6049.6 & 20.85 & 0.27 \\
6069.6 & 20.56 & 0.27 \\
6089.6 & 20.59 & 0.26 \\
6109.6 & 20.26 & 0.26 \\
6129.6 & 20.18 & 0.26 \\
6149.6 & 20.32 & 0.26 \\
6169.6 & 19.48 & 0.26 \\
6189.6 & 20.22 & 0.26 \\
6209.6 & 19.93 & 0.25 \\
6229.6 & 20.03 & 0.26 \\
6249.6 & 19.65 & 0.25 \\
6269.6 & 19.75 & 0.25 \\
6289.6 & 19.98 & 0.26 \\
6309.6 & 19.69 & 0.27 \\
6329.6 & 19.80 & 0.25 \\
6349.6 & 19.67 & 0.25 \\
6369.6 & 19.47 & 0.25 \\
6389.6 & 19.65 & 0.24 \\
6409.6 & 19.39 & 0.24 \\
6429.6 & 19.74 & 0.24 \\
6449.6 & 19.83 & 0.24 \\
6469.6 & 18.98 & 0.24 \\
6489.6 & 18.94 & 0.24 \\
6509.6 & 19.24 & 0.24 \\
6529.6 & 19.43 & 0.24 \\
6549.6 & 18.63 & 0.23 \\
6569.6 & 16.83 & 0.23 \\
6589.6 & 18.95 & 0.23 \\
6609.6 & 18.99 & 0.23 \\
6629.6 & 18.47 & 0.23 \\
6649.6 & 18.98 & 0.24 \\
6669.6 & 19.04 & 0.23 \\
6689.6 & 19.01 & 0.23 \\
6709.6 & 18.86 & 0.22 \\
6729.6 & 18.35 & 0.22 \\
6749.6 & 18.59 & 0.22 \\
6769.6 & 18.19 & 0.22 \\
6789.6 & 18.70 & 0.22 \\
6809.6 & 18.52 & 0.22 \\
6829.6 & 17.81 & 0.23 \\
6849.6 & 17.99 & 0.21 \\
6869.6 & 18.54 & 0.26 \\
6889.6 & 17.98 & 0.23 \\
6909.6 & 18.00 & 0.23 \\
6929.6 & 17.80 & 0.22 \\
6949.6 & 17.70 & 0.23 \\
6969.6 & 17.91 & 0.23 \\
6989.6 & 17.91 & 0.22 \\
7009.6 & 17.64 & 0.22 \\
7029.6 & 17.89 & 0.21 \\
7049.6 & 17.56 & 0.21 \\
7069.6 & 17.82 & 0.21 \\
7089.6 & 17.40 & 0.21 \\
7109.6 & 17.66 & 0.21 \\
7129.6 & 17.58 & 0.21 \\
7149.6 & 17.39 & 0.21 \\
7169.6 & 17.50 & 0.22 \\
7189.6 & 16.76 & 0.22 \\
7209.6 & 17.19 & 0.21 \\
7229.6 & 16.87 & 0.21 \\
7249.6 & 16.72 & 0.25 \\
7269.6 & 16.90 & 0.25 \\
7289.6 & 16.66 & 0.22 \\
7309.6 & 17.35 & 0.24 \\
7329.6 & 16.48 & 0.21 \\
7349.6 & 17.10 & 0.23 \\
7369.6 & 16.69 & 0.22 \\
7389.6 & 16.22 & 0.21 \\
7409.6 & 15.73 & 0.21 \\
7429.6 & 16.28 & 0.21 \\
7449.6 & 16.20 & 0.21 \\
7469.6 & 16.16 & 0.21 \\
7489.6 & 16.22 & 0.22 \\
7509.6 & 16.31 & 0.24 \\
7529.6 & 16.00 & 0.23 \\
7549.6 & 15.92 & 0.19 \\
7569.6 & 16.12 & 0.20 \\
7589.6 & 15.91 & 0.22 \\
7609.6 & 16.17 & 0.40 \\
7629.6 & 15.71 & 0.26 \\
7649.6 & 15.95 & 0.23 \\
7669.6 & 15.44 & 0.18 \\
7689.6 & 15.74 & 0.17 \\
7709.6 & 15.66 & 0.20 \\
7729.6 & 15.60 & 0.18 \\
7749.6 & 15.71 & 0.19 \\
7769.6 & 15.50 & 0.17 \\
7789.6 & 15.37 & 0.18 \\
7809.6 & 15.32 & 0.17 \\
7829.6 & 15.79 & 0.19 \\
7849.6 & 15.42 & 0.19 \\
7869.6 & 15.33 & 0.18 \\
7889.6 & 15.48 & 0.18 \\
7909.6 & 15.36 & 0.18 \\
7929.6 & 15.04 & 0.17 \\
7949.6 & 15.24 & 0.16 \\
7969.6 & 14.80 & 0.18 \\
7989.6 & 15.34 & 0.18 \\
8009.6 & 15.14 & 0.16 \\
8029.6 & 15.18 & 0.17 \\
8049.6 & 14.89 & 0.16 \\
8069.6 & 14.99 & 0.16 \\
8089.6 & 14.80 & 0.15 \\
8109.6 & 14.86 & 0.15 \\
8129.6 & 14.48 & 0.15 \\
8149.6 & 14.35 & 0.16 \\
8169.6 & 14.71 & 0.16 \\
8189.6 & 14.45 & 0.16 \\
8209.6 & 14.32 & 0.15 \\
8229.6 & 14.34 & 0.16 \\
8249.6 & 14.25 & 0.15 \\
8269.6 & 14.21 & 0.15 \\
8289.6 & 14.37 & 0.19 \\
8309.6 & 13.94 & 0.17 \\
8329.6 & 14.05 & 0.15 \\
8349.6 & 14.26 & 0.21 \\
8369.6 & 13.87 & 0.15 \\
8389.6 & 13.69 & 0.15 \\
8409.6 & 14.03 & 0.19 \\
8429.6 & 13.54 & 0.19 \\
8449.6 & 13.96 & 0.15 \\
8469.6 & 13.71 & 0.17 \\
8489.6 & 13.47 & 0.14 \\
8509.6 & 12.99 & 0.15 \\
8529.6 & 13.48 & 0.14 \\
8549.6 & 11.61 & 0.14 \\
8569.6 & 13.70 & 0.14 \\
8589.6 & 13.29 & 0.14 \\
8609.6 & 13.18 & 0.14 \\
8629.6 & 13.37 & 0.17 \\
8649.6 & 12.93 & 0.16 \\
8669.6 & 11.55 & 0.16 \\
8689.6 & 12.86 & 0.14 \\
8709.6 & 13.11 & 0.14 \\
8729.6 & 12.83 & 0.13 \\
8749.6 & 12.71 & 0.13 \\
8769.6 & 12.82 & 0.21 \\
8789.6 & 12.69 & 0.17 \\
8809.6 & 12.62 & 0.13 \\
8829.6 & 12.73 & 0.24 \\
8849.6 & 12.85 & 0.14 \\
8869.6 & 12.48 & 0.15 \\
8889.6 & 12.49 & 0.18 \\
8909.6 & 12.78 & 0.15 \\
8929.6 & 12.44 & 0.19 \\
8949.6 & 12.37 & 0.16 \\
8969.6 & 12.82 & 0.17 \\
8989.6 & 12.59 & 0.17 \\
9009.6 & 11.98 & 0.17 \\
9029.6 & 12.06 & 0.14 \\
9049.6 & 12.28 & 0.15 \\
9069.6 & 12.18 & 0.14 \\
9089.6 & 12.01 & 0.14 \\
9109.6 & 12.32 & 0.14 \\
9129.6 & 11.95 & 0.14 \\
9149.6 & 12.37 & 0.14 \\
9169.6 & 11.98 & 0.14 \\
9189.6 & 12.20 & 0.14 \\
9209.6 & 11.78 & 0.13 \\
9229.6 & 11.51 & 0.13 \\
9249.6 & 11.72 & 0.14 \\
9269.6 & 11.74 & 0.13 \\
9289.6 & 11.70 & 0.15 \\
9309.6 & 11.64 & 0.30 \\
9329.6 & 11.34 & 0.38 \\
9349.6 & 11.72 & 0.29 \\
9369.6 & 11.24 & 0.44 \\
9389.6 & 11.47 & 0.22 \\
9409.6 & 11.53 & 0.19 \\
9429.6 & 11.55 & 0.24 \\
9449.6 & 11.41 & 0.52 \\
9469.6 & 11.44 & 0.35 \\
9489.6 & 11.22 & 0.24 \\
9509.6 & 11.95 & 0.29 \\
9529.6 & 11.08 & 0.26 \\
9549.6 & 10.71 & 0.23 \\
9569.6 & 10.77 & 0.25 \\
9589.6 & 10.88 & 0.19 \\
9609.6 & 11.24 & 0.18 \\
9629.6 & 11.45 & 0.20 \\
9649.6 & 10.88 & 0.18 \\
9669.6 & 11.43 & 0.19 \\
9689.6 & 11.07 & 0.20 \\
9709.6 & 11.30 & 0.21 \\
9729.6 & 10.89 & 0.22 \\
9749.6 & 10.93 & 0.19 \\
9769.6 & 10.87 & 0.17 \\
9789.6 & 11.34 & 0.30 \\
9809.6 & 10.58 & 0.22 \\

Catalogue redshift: 0.000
